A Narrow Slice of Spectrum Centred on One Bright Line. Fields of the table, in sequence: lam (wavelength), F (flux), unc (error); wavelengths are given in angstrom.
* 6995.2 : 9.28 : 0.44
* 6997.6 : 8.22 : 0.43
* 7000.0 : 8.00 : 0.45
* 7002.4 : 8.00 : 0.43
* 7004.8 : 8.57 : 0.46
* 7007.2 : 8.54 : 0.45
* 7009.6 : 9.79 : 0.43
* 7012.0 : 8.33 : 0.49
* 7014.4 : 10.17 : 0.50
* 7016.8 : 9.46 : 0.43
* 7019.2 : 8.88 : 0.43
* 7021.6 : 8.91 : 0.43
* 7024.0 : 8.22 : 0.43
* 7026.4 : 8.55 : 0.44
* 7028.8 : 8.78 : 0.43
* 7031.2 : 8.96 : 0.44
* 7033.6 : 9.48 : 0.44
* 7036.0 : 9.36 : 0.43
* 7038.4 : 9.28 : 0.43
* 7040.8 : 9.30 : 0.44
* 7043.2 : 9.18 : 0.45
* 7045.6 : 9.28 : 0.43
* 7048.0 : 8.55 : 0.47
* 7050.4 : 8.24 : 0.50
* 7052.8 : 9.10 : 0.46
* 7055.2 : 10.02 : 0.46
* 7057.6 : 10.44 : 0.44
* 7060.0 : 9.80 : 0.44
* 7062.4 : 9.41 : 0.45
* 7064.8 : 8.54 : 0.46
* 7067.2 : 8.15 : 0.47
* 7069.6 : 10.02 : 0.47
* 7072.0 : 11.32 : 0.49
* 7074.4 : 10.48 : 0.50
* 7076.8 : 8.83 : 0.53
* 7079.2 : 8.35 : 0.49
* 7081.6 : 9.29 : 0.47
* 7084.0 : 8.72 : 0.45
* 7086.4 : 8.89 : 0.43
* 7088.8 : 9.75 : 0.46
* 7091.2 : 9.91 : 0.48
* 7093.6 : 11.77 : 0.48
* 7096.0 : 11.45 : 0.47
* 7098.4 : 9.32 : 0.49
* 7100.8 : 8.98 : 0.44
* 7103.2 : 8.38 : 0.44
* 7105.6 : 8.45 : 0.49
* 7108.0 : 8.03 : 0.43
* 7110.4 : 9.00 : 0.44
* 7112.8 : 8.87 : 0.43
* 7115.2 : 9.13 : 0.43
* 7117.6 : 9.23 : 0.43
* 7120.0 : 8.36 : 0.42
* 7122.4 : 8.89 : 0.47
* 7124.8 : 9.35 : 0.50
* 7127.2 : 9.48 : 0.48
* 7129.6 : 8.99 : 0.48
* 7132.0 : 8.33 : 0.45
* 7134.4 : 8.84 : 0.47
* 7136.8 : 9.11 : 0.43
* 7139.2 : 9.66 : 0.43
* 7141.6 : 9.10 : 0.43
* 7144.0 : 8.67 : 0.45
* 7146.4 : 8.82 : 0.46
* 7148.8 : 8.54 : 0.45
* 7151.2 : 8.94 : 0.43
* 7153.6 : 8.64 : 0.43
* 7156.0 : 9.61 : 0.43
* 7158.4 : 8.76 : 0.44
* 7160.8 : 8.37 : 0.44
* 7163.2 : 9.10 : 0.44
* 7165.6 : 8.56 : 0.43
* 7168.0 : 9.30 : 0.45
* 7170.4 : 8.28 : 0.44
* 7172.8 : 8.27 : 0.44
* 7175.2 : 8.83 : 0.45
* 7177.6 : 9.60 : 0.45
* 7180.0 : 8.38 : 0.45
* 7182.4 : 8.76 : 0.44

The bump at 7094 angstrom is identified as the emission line [N II] 6583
